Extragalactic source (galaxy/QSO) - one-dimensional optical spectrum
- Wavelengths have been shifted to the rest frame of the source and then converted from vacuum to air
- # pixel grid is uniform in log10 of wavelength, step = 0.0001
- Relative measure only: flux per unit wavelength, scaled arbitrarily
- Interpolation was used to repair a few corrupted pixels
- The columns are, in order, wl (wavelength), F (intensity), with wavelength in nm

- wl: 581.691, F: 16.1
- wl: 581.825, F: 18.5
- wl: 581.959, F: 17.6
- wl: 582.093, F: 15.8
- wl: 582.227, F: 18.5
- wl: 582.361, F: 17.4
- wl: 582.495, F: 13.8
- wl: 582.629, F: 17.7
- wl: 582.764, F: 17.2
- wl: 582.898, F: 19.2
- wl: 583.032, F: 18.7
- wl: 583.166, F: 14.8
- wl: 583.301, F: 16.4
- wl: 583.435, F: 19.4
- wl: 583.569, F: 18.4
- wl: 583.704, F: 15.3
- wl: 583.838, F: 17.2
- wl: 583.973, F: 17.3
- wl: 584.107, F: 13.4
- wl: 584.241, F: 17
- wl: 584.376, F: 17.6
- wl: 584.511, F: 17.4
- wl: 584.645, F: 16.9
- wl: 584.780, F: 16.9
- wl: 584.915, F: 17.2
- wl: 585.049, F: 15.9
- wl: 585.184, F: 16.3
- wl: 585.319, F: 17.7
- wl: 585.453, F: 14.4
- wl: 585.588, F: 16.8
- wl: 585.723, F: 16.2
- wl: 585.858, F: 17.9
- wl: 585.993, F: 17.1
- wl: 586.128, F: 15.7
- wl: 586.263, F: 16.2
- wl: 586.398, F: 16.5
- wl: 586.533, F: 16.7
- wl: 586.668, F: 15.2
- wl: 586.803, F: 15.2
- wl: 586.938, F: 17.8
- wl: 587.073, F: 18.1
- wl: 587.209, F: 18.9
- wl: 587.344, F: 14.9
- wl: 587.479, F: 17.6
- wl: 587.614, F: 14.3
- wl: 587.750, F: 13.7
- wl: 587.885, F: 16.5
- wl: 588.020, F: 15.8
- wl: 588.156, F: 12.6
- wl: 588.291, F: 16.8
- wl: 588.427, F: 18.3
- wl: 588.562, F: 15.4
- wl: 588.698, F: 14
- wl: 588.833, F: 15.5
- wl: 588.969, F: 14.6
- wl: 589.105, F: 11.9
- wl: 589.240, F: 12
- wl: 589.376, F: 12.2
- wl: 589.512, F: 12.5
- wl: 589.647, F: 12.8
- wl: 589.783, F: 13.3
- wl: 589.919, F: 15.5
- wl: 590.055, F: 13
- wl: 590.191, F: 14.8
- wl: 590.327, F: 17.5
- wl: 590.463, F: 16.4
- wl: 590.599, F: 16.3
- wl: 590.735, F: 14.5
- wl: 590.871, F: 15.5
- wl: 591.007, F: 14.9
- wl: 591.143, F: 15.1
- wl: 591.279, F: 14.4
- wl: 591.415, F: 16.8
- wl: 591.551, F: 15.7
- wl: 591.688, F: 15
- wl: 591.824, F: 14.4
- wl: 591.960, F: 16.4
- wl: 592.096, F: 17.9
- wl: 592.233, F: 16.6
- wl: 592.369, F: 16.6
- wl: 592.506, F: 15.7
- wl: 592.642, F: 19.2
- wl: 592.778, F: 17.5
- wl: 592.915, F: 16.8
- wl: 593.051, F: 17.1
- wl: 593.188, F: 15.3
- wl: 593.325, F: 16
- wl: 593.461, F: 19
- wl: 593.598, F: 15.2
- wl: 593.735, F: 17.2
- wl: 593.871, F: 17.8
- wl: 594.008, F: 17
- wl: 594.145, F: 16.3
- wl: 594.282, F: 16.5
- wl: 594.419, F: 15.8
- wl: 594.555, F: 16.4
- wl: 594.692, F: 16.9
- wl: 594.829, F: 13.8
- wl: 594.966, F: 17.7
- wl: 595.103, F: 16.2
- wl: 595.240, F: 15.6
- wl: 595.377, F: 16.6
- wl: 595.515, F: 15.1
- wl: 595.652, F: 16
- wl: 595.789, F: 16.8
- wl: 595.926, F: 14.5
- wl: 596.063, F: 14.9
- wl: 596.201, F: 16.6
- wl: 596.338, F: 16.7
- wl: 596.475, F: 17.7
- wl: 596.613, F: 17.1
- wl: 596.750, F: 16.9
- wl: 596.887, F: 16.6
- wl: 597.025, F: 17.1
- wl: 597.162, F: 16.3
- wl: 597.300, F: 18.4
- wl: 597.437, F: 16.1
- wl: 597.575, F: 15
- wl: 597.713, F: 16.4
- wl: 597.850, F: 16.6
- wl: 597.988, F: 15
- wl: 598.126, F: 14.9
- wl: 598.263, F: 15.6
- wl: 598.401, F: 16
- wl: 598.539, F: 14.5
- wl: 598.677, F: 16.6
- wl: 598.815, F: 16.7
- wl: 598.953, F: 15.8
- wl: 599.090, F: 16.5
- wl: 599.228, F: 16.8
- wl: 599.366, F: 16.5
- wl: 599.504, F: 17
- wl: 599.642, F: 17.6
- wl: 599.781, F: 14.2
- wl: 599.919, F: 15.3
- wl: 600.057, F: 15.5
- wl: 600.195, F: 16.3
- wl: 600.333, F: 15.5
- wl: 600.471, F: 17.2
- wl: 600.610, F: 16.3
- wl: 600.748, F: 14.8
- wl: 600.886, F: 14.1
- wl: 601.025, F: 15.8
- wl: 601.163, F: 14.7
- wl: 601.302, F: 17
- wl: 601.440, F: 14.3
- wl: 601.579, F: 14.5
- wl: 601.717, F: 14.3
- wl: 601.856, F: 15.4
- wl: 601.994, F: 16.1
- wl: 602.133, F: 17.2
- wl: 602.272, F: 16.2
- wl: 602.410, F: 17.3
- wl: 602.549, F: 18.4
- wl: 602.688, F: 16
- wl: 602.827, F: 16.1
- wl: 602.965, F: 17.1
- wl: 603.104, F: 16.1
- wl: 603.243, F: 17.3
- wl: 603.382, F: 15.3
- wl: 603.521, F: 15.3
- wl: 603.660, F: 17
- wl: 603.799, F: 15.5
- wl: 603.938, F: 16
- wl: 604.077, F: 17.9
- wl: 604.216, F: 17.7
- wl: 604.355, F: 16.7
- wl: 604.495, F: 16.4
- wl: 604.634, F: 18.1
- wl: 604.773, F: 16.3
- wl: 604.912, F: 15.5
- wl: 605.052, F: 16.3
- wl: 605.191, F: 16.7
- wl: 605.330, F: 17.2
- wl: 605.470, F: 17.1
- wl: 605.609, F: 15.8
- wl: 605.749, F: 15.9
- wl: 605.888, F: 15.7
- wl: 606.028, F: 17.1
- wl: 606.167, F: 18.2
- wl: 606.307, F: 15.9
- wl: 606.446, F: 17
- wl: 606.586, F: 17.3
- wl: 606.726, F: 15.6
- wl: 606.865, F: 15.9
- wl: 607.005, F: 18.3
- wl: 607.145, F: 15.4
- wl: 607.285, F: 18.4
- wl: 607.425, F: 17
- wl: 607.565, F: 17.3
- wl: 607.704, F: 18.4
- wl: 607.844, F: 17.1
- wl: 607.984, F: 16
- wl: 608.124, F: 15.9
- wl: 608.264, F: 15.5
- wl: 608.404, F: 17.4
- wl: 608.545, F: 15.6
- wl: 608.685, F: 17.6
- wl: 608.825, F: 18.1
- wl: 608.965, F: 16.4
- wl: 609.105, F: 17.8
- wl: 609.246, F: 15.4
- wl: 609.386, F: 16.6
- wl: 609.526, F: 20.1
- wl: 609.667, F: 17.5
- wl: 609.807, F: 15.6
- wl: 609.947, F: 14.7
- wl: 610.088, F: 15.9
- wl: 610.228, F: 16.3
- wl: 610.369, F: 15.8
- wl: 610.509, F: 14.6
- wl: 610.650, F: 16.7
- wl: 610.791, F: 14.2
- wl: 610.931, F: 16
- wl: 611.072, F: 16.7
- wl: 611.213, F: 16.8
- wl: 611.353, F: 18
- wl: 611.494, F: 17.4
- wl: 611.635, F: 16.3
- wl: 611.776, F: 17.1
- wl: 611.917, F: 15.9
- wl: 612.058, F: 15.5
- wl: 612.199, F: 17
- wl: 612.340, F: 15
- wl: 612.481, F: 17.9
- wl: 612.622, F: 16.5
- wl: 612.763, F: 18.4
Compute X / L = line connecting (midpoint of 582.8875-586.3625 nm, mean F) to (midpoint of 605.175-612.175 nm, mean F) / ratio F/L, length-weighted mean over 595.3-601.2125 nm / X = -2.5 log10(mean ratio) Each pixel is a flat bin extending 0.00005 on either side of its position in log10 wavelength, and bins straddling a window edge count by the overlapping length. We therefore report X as 0.04 mag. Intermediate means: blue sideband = 16.8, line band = 16.1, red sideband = 16.6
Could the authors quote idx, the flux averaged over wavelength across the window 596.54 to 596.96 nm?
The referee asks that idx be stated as 16.9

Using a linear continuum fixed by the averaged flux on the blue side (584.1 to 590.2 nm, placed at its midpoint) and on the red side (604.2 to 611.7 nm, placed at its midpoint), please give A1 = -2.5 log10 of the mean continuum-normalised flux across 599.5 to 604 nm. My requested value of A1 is 0.03 mag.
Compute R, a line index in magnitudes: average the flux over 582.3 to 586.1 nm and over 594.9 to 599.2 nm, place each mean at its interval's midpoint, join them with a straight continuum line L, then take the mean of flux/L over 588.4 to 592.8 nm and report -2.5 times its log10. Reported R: 0.09 mag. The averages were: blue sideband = 16.8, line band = 15.2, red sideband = 16.2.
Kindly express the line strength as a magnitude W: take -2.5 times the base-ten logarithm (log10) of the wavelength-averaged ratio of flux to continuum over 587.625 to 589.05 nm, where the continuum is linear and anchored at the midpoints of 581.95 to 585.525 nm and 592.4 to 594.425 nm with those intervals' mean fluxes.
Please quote 0.109 mag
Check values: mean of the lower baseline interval 16.9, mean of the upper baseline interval 16.8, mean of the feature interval 15.2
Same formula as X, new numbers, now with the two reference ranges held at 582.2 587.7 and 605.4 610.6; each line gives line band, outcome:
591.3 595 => 0.01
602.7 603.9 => 0.03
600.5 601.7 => 0.10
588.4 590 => 0.20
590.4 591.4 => 0.09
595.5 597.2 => 0.02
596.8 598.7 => 0.04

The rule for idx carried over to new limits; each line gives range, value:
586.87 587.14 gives 18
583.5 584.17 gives 16.4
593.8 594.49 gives 16.7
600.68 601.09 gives 14.9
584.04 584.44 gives 16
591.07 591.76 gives 15.4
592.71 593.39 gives 16.5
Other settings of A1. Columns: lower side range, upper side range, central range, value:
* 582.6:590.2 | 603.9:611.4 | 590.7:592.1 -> 0.05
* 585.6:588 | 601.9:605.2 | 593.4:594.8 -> -0.02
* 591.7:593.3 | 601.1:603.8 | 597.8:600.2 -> 0.02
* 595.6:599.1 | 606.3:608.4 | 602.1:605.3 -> 0.00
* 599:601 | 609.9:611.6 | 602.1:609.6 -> -0.05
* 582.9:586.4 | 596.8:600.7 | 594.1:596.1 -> 0.02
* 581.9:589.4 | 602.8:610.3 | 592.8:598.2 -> 0.01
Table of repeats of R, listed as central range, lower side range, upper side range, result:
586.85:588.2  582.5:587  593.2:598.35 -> 0.04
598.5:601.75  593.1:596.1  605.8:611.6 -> 0.04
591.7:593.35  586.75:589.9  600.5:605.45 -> -0.08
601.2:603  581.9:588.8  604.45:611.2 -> 0.03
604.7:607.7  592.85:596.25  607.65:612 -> -0.01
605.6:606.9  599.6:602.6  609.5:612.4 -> -0.03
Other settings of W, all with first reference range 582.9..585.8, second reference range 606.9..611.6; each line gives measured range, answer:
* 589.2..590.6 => 0.18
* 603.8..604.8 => -0.02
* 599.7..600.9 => 0.08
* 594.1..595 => 0.04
